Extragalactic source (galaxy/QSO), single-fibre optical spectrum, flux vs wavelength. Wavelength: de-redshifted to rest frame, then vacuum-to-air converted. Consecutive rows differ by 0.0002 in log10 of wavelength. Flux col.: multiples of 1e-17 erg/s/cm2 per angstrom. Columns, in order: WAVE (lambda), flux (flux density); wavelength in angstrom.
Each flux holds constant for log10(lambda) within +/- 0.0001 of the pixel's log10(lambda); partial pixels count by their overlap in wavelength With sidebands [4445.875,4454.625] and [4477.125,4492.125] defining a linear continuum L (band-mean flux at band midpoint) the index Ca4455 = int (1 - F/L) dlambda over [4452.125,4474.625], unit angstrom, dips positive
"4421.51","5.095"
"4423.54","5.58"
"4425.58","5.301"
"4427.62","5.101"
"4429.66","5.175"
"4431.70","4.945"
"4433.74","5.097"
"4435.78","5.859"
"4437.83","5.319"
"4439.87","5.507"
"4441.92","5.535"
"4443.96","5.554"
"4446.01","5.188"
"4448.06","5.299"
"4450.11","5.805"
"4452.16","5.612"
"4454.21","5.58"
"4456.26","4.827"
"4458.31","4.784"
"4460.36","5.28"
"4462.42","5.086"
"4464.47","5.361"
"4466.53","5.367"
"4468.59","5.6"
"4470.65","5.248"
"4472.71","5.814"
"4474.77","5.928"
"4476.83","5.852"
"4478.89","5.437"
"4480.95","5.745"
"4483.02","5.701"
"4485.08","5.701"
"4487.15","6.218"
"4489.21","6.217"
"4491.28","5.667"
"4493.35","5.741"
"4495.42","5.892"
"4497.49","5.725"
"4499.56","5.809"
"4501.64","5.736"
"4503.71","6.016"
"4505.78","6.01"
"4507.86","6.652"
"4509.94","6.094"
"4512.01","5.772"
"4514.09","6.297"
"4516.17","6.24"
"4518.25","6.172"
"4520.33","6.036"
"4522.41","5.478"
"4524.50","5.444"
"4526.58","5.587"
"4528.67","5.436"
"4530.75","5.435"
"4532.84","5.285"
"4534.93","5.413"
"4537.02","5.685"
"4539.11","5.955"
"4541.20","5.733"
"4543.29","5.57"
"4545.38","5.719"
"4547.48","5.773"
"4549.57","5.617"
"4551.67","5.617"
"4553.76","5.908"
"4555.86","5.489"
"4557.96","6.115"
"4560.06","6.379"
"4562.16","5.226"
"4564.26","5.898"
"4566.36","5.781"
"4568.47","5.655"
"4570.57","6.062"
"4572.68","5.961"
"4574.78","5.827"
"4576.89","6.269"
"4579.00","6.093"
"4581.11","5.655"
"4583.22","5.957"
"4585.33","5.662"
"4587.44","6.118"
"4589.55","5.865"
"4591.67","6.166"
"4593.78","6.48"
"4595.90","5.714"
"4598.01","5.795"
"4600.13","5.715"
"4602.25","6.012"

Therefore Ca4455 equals 1.20 angstrom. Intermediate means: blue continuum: 5.52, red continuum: 5.82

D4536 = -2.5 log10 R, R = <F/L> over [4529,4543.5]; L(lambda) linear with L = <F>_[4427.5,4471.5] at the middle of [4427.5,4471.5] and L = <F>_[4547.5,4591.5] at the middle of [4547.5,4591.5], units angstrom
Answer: 0.03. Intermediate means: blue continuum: 5.33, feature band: 5.58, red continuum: 5.86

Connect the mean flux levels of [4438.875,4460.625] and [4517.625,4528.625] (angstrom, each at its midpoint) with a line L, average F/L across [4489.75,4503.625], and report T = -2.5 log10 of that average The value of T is -0.04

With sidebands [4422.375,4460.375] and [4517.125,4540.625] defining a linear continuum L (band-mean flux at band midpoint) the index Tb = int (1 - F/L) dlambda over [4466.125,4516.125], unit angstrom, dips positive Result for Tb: -3.20 angstrom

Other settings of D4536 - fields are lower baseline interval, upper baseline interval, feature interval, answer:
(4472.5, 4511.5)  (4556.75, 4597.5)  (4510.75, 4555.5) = 0.04 mag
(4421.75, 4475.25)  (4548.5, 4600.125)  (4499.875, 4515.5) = -0.09 mag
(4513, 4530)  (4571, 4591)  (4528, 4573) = 0.03 mag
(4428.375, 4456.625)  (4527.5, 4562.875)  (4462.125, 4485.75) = -0.02 mag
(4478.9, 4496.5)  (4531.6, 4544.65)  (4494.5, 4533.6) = -0.03 mag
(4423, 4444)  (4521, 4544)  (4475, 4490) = -0.08 mag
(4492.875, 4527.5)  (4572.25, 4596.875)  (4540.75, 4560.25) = 0.04 mag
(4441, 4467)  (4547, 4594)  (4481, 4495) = -0.07 mag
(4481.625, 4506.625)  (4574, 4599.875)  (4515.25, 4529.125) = 0.02 mag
